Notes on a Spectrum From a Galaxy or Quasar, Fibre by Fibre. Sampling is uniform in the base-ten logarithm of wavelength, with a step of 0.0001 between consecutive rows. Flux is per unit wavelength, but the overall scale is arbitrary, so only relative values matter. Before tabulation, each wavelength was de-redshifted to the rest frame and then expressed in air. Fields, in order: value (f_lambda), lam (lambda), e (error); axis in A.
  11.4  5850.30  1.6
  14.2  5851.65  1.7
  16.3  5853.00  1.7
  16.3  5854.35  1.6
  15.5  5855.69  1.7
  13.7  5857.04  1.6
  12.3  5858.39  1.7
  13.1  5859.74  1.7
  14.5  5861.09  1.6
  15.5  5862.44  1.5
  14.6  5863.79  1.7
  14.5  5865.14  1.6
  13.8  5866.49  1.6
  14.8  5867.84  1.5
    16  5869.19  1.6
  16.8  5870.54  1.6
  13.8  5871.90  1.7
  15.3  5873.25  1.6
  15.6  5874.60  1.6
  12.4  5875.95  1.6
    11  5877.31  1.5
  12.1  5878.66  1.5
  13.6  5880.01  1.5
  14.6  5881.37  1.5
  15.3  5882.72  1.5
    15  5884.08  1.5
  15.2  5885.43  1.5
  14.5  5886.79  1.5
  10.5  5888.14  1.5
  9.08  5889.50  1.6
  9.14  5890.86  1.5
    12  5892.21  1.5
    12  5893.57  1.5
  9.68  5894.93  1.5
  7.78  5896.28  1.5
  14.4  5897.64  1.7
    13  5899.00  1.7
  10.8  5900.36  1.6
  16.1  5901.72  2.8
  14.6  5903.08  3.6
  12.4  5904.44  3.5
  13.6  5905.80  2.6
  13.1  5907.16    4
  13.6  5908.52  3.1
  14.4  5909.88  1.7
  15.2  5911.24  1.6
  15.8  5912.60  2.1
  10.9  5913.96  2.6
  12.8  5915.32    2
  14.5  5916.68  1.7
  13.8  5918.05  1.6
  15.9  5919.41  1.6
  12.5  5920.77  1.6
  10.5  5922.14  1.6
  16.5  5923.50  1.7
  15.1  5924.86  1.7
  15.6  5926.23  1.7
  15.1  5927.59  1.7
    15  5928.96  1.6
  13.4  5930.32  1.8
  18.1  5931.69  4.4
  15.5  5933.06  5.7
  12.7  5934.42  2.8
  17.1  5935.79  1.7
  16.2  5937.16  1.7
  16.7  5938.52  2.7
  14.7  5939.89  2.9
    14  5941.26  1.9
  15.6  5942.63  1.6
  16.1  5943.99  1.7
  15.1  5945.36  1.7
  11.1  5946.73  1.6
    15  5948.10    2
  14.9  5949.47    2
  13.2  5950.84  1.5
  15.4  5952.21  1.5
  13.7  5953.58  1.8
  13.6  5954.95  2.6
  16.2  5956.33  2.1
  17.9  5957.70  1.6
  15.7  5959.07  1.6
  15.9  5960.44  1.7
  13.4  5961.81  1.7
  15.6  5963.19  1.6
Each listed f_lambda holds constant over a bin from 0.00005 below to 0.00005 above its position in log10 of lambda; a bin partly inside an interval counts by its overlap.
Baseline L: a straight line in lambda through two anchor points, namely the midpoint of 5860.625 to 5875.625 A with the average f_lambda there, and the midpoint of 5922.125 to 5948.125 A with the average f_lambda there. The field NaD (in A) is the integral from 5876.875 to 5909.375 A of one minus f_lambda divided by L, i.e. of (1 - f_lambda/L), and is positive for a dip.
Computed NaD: 5.1 A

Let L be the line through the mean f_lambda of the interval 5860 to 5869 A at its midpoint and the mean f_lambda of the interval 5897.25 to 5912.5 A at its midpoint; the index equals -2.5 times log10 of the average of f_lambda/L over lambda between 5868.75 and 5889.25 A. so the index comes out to 0.03 mag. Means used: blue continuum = 14.6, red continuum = 13.8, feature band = 14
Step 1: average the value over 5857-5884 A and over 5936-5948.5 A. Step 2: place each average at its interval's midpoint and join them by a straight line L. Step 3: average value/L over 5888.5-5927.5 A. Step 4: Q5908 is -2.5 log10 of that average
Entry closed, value 0.13 mag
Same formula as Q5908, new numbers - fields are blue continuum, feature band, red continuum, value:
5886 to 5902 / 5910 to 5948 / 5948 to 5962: -0.09 mag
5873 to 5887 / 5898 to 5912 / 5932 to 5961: 0.05 mag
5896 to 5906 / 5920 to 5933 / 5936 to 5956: -0.05 mag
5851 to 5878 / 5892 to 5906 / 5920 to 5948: 0.19 mag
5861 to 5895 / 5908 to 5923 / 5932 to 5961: 0.06 mag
